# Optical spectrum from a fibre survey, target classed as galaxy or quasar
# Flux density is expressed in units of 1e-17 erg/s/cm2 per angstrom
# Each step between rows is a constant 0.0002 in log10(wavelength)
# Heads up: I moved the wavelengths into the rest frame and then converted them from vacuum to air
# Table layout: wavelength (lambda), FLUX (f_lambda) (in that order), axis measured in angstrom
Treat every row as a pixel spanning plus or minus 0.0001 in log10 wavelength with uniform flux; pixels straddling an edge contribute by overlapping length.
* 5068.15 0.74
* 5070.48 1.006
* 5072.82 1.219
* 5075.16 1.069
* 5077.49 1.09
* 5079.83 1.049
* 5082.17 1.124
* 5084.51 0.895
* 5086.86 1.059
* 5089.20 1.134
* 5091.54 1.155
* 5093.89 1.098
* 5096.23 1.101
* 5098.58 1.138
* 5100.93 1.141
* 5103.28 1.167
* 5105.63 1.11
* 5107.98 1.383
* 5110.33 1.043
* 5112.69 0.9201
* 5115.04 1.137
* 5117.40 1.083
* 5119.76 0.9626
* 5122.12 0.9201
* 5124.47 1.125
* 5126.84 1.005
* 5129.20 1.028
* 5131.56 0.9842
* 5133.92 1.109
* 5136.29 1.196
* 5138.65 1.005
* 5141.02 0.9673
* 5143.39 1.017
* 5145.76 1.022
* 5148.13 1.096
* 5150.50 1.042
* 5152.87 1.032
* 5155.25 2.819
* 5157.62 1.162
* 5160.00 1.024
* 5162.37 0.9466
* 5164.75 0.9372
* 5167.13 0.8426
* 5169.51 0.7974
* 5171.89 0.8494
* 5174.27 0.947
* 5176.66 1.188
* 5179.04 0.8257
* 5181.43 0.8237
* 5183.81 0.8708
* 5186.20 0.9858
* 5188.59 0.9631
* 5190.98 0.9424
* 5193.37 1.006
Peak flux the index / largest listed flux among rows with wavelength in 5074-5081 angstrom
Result 1.09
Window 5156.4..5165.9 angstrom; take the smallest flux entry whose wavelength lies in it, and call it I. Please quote 0.9372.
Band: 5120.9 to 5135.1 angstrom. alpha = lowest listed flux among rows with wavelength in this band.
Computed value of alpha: 0.9201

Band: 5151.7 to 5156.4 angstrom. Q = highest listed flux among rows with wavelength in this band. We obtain 2.819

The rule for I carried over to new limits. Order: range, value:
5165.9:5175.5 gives 0.7974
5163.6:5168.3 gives 0.8426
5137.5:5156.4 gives 0.9673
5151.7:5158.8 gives 1.032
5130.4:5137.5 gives 0.9842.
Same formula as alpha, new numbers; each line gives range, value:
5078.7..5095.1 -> 0.895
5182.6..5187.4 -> 0.8708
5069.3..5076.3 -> 1.006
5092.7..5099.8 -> 1.098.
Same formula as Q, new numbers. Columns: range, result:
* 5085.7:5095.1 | 1.155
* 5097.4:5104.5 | 1.167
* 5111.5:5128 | 1.137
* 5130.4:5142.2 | 1.196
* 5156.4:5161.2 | 1.162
